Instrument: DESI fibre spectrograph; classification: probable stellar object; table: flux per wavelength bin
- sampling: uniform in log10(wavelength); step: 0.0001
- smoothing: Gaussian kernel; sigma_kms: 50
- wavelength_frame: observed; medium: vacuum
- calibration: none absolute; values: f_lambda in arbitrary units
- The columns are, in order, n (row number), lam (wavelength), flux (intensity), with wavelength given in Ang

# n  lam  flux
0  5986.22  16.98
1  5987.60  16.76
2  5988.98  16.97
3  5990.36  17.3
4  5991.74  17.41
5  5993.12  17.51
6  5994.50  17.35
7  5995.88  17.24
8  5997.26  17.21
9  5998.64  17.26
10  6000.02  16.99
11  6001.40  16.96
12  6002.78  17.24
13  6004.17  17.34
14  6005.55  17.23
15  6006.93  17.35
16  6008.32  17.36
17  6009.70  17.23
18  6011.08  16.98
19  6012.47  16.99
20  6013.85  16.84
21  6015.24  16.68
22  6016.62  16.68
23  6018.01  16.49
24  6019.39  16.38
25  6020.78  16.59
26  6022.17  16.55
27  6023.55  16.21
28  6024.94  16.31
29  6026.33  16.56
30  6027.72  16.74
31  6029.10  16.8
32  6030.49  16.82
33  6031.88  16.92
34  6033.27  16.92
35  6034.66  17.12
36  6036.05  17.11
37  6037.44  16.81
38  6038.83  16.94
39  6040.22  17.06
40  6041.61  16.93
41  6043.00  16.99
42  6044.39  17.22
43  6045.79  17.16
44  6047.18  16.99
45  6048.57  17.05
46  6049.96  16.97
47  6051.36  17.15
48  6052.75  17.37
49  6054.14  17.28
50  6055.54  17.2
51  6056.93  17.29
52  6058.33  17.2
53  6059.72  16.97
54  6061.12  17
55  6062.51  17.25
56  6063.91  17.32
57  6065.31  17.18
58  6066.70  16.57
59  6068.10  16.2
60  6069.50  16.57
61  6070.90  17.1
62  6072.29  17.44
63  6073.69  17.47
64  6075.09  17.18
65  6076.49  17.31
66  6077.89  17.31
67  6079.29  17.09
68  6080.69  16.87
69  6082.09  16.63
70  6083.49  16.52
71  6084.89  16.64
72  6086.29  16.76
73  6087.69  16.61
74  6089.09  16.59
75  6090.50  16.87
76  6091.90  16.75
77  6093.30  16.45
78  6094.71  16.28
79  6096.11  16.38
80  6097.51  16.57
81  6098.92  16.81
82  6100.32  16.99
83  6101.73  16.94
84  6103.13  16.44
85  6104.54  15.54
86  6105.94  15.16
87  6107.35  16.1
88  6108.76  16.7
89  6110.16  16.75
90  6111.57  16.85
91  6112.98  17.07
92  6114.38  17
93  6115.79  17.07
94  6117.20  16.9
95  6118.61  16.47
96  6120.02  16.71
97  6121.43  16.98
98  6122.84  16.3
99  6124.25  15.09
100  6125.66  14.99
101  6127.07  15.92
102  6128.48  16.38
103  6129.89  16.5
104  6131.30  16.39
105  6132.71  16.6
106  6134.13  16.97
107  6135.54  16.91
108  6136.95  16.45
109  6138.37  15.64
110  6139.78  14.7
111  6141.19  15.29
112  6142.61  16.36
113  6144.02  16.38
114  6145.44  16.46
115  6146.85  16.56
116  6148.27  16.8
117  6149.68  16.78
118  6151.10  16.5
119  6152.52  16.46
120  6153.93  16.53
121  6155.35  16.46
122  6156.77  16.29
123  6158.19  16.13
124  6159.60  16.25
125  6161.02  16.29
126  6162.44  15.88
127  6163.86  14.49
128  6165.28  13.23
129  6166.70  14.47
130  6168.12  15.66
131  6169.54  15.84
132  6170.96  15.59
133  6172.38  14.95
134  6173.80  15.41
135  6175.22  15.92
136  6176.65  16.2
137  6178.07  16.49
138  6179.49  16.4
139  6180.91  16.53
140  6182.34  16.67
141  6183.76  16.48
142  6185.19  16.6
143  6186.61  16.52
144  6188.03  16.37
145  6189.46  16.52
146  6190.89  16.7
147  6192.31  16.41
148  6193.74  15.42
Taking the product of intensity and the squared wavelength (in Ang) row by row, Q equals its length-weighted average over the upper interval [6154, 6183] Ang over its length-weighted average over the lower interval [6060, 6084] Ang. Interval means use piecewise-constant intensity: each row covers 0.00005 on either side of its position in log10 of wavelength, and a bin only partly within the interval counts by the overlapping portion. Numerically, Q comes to 1.0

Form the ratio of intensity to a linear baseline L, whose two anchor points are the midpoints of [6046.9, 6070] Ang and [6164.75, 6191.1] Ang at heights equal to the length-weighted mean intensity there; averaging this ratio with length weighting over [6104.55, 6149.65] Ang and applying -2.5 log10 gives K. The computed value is 0.004 mag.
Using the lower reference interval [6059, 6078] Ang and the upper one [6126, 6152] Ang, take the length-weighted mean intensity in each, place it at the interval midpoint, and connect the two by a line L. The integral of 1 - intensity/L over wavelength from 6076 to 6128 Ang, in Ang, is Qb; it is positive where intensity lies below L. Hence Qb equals 0.46 Ang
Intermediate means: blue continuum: 17.1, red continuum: 16.3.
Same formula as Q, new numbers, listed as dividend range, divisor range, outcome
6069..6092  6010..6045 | 1.03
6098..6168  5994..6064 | 0.99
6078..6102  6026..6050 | 1.00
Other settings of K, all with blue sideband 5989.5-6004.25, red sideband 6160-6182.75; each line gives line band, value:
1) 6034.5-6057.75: -0.02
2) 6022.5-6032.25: 0.02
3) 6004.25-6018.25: 0.01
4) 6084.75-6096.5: -0.01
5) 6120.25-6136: -0.02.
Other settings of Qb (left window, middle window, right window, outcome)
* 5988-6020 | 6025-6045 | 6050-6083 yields 0.2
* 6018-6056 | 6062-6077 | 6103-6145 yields -0.3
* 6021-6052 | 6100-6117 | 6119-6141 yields -0.2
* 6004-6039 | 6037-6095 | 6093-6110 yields -1.4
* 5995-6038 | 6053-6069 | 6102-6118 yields -0.3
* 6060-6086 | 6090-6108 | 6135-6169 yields 0.3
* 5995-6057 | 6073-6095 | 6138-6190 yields -0.4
